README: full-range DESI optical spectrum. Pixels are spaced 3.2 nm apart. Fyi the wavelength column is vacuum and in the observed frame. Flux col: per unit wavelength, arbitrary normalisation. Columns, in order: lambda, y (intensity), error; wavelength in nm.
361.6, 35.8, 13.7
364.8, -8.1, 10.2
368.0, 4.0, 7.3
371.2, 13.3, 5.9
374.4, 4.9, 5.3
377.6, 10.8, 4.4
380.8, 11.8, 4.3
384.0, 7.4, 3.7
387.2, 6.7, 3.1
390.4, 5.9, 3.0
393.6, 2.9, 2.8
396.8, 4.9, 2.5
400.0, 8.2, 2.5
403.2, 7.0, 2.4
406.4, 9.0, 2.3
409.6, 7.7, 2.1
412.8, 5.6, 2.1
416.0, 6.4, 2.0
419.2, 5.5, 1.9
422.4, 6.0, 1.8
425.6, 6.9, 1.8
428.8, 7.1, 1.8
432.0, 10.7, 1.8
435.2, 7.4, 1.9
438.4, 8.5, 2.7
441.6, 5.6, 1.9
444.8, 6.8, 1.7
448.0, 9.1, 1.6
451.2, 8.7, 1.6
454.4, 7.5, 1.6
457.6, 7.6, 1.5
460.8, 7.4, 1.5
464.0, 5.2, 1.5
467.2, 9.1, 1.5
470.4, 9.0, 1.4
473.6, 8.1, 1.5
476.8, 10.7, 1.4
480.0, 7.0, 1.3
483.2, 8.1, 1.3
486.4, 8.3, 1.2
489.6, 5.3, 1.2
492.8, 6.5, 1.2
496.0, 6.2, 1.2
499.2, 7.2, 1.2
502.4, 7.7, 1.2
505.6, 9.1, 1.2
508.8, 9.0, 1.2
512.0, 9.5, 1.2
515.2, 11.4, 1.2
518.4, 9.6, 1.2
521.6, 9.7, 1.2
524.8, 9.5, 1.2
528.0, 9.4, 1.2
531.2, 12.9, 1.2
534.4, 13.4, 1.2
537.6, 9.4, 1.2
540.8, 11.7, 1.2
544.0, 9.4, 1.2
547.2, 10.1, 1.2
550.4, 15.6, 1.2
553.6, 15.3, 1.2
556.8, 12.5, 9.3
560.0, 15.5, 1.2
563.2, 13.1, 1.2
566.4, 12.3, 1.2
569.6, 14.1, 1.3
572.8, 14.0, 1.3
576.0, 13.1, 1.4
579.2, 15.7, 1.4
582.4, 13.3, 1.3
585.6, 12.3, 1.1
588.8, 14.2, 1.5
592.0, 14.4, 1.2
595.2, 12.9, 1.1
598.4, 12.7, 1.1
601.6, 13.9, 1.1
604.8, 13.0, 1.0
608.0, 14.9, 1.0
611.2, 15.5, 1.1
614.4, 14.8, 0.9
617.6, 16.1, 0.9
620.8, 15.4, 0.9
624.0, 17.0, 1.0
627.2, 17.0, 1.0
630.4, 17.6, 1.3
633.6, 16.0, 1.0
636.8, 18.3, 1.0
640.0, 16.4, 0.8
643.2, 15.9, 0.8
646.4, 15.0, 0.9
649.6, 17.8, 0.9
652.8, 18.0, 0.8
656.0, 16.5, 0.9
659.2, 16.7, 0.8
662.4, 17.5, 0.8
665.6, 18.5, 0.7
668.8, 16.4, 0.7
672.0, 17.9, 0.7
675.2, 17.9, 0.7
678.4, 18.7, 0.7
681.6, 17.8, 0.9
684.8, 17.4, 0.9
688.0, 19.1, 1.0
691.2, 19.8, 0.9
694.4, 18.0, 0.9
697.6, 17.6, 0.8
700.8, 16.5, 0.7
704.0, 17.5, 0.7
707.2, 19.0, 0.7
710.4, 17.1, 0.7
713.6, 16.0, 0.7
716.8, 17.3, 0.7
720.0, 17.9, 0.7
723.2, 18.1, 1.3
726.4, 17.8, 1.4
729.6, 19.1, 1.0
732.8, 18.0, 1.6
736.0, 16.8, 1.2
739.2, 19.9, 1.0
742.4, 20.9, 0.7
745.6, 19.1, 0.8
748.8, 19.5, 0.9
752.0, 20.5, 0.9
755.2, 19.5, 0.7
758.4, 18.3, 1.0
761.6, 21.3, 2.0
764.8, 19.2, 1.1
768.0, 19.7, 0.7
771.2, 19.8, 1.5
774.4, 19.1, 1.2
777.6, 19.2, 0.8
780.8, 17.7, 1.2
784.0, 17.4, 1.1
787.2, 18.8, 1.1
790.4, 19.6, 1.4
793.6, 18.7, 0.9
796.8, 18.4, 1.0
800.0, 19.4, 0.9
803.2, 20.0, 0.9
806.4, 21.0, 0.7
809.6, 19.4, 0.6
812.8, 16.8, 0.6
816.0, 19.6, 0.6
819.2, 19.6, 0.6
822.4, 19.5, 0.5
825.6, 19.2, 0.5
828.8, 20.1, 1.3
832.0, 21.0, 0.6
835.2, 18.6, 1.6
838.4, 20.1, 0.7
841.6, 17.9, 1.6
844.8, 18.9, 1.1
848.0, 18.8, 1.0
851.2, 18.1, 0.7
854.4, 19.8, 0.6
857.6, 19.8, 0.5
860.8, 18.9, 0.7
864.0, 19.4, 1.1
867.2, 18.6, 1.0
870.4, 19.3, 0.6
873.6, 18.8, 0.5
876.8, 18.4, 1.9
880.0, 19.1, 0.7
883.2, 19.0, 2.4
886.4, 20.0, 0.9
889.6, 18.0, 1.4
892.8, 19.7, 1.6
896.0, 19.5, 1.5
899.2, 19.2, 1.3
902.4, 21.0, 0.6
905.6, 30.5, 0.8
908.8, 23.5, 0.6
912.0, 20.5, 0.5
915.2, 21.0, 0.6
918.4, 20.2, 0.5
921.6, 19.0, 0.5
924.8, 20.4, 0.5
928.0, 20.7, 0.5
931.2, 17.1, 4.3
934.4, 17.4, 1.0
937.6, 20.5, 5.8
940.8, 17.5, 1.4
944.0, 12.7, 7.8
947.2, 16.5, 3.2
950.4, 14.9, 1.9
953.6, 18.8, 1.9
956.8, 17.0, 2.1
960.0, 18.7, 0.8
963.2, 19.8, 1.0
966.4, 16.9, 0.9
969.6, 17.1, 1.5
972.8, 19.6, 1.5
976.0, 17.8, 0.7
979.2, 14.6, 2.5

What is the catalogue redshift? 0.38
